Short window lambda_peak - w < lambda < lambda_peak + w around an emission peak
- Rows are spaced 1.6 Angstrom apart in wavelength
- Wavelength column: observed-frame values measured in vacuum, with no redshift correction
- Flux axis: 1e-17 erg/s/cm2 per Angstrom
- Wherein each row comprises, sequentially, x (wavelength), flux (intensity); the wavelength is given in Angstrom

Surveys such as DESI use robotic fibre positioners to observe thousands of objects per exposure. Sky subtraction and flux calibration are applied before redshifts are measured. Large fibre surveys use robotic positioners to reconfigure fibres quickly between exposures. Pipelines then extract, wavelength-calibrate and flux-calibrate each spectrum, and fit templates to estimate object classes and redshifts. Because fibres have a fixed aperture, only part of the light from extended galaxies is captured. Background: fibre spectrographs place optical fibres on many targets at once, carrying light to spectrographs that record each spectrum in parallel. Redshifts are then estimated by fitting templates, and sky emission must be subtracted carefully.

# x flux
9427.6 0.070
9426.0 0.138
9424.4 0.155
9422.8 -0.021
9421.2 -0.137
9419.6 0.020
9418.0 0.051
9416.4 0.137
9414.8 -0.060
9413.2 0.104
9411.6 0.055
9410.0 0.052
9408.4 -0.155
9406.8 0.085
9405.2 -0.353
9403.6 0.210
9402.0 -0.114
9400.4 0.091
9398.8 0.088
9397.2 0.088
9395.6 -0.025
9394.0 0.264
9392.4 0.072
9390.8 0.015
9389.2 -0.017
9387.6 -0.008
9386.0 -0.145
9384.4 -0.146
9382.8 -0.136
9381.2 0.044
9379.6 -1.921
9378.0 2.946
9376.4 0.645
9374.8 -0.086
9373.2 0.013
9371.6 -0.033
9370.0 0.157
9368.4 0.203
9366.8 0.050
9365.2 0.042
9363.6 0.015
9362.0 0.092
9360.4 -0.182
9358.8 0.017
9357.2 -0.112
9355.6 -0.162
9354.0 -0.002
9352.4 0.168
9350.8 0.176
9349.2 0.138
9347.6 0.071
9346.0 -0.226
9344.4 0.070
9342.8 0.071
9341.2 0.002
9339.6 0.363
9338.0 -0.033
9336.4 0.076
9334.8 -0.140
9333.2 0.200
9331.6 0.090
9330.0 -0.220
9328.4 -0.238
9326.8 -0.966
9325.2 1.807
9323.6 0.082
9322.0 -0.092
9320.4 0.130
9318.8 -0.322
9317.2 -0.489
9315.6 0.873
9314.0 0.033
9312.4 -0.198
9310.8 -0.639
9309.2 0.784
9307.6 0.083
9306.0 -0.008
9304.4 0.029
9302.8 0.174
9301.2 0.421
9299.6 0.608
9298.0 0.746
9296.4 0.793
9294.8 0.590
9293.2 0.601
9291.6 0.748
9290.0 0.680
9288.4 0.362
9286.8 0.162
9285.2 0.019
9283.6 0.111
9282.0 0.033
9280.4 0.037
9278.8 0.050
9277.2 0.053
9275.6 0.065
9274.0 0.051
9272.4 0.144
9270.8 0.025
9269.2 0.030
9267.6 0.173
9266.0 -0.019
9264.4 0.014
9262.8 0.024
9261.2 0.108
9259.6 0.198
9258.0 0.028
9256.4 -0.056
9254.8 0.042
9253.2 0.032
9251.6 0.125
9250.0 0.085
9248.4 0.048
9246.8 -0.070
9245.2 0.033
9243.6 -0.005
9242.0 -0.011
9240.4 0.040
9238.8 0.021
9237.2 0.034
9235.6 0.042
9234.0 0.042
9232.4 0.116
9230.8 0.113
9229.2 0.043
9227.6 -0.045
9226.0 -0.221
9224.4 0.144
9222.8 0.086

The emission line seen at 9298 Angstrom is [O II]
